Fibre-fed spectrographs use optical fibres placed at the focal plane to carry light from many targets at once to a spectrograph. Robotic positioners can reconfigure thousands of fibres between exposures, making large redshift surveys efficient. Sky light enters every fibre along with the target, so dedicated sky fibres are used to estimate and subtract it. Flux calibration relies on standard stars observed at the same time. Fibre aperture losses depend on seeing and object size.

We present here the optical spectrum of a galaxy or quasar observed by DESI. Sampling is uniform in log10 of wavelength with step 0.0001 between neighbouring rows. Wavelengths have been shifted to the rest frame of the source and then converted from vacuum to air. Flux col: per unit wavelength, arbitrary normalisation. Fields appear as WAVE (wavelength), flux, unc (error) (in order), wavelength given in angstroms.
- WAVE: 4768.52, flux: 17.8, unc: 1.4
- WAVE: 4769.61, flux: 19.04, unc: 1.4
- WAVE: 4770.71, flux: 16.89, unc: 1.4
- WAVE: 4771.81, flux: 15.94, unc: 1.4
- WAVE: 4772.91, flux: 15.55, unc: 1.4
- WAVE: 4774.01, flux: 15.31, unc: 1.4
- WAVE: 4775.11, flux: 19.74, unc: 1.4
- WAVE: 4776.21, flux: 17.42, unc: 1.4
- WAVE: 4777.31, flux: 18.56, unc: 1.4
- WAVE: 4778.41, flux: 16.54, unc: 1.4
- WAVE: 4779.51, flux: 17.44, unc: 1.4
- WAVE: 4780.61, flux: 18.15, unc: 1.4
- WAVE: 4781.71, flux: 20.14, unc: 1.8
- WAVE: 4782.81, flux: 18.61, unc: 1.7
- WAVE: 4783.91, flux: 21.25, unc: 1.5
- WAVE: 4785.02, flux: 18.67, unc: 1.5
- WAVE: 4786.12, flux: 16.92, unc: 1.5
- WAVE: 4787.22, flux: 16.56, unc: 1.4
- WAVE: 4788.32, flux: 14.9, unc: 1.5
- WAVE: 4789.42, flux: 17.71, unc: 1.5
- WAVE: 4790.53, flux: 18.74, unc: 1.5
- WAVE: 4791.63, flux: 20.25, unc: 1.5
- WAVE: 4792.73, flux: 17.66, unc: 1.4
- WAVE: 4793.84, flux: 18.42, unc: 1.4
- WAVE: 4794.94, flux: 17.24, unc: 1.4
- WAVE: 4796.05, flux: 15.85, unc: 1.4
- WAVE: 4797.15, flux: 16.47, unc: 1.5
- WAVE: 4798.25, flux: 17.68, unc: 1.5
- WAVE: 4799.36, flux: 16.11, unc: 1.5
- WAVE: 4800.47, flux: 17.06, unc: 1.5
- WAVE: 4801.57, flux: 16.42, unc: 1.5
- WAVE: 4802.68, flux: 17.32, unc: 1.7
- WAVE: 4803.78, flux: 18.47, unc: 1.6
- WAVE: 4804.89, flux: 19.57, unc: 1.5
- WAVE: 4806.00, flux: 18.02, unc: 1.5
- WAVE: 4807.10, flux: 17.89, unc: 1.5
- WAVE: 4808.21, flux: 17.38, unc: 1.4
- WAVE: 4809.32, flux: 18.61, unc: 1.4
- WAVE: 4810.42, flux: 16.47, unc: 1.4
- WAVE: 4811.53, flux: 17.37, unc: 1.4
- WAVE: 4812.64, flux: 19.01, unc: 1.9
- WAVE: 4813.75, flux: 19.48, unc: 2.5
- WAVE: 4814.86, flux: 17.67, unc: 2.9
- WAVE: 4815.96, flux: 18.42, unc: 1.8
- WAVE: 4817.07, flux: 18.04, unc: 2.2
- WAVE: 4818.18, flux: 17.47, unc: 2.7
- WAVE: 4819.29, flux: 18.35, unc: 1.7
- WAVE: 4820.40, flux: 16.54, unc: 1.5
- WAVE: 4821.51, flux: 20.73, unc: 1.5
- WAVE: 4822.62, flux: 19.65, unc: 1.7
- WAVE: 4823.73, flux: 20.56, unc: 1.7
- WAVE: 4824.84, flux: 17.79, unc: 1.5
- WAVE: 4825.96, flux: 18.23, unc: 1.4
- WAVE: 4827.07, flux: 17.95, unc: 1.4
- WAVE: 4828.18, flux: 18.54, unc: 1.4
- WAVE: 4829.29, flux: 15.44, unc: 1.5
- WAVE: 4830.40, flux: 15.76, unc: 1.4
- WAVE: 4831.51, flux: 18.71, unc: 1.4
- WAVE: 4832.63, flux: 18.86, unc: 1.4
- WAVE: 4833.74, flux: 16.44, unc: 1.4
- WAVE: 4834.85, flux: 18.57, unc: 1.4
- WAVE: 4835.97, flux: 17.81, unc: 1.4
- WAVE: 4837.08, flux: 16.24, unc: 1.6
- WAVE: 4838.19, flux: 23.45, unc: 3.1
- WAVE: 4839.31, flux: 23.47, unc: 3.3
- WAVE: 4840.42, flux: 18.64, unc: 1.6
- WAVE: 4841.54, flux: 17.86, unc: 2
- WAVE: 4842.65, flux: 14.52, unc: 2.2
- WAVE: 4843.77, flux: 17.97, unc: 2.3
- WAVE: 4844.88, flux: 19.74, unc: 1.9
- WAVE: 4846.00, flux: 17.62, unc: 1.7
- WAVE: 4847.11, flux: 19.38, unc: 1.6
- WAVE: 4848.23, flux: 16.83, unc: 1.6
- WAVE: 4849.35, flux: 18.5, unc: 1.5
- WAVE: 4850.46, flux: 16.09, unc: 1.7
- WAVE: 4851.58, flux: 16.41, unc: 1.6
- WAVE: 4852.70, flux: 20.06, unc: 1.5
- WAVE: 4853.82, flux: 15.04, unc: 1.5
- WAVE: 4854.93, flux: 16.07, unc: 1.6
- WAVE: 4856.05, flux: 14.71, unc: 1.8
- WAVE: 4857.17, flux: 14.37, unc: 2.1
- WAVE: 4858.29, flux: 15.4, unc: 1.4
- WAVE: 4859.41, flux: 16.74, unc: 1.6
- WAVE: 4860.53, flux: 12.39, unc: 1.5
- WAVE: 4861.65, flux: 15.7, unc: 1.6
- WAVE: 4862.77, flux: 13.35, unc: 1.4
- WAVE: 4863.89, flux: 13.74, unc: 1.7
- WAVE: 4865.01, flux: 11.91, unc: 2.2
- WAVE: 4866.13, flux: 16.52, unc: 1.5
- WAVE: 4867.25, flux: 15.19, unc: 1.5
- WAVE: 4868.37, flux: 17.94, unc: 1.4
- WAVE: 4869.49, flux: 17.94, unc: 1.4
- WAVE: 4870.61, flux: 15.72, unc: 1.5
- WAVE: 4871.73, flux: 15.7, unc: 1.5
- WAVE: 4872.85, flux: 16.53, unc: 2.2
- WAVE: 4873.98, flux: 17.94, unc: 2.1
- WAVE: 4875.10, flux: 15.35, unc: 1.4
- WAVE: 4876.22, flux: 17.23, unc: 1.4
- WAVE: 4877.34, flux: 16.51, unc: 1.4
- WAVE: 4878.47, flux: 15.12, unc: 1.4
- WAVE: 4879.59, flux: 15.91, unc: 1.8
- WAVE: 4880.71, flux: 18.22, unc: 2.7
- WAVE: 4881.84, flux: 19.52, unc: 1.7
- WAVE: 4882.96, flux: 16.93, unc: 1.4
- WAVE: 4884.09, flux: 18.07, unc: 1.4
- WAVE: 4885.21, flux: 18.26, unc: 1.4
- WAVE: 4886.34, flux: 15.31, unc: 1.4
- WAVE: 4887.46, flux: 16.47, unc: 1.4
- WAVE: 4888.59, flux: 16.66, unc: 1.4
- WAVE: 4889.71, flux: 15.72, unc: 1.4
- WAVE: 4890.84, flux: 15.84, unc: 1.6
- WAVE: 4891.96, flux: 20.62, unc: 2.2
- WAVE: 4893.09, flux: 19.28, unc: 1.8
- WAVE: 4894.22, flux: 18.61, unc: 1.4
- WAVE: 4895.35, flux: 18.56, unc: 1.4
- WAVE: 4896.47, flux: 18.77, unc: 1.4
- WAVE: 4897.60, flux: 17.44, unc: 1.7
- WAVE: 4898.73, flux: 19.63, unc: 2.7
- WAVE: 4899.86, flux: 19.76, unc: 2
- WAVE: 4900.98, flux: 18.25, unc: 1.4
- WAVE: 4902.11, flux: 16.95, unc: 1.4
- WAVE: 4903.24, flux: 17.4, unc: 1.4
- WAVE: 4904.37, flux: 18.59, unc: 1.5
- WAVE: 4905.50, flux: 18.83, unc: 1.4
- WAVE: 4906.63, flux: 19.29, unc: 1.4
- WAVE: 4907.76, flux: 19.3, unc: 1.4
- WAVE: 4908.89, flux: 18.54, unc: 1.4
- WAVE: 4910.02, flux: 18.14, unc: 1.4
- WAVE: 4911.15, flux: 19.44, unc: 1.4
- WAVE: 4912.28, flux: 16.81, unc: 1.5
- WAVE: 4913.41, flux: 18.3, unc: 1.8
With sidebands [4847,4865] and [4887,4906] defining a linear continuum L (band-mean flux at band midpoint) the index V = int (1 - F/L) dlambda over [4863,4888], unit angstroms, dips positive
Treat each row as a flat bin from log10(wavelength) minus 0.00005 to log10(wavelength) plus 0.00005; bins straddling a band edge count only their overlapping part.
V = 0.7 angstroms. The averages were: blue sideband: 15.7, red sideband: 18.1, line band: 16.4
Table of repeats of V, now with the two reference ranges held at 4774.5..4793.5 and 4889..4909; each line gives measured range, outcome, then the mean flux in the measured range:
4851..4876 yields 3.6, 15.7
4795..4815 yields 0.7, 17.6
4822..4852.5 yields 0.1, 18.2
